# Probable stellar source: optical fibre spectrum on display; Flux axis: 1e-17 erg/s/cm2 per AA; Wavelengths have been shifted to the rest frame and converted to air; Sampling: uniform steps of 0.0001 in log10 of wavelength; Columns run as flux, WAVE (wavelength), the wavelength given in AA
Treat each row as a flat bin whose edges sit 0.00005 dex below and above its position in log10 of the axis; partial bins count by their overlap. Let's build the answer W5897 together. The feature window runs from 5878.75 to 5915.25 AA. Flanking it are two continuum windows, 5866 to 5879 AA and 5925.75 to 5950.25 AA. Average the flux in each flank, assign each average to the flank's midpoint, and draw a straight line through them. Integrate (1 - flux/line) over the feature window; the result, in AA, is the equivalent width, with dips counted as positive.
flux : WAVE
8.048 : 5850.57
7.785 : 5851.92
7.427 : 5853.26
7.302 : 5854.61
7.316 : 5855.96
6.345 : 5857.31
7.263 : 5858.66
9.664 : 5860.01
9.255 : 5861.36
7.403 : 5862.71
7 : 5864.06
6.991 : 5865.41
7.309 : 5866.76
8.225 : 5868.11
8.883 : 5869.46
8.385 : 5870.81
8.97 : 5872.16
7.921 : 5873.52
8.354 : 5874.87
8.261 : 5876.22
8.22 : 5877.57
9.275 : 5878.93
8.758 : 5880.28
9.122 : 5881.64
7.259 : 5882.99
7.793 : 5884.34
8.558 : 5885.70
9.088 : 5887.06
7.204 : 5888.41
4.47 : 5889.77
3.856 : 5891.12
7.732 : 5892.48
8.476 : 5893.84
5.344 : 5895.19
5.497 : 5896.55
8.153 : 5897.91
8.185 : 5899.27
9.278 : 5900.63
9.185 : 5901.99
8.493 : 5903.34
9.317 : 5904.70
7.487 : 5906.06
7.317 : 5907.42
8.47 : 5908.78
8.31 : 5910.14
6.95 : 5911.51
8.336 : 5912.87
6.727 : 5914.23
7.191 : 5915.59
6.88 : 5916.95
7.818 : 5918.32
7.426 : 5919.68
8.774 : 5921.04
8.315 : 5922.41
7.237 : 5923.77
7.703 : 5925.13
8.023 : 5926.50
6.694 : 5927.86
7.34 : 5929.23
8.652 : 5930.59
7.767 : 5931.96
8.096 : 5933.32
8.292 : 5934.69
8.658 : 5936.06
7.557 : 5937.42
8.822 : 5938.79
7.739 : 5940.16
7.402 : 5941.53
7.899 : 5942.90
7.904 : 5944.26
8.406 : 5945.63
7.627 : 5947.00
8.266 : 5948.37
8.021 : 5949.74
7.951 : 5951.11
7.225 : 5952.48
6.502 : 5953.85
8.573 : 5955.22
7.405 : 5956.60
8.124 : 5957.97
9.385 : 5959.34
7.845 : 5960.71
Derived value 2.17 AA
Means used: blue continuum 8.33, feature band 7.7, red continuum 7.95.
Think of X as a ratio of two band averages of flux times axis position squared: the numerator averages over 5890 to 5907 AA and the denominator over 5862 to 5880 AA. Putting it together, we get 0.93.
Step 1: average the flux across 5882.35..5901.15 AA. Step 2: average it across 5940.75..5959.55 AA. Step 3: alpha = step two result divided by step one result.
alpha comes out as 1.09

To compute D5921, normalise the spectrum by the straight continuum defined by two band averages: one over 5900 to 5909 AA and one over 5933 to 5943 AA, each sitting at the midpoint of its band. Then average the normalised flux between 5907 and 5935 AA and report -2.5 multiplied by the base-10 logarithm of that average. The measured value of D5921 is 0.076 mag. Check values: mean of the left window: 8.51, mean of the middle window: 7.73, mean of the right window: 8.06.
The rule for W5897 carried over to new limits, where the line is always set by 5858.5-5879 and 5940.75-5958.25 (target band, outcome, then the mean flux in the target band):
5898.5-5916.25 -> -0.2 AA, 8.1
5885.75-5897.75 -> 2.1 AA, 6.64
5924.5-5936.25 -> 0.0 AA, 7.88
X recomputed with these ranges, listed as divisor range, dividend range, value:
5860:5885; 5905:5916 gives 0.94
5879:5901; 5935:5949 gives 1.10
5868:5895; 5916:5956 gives 1.01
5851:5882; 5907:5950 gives 0.99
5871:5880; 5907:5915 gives 0.91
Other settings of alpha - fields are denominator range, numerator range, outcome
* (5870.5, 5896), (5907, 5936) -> 1.00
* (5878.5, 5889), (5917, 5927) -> 0.93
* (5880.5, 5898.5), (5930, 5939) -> 1.15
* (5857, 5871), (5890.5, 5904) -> 0.94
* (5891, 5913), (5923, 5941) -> 1.02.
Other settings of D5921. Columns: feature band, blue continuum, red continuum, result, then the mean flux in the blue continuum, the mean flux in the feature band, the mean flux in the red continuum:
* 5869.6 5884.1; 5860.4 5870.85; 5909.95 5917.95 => -0.085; 7.95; 8.45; 7.35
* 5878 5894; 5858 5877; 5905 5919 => 0.043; 8.14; 7.61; 7.59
